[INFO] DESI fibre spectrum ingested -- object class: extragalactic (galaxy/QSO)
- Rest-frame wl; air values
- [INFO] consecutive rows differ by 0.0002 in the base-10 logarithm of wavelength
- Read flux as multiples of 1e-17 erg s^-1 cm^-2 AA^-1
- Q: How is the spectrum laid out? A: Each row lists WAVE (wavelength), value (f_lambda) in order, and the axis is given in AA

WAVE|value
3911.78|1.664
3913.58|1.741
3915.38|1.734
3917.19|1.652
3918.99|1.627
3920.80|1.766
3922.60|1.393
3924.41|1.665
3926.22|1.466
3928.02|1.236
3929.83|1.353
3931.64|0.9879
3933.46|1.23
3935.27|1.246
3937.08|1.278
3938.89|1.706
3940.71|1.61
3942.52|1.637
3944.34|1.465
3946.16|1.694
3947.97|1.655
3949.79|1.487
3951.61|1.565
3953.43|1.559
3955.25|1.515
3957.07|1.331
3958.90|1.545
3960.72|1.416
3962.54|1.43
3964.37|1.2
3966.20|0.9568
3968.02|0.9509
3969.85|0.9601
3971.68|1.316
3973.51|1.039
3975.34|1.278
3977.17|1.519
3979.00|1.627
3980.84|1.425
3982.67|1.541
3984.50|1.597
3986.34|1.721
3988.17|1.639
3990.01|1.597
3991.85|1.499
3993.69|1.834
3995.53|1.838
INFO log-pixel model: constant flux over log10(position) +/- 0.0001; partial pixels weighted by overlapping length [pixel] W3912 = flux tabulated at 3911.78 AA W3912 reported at 1.664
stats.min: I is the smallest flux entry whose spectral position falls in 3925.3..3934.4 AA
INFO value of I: 0.9879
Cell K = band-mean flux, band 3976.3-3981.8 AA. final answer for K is 1.52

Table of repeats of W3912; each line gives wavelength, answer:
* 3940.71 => 1.61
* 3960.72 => 1.416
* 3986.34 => 1.721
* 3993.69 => 1.834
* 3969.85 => 0.9601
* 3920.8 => 1.766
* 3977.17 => 1.519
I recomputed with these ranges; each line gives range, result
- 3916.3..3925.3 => 1.393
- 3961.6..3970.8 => 0.9509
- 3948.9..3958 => 1.331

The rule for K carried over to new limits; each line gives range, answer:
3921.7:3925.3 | 1.53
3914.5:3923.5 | 1.63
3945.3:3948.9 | 1.68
